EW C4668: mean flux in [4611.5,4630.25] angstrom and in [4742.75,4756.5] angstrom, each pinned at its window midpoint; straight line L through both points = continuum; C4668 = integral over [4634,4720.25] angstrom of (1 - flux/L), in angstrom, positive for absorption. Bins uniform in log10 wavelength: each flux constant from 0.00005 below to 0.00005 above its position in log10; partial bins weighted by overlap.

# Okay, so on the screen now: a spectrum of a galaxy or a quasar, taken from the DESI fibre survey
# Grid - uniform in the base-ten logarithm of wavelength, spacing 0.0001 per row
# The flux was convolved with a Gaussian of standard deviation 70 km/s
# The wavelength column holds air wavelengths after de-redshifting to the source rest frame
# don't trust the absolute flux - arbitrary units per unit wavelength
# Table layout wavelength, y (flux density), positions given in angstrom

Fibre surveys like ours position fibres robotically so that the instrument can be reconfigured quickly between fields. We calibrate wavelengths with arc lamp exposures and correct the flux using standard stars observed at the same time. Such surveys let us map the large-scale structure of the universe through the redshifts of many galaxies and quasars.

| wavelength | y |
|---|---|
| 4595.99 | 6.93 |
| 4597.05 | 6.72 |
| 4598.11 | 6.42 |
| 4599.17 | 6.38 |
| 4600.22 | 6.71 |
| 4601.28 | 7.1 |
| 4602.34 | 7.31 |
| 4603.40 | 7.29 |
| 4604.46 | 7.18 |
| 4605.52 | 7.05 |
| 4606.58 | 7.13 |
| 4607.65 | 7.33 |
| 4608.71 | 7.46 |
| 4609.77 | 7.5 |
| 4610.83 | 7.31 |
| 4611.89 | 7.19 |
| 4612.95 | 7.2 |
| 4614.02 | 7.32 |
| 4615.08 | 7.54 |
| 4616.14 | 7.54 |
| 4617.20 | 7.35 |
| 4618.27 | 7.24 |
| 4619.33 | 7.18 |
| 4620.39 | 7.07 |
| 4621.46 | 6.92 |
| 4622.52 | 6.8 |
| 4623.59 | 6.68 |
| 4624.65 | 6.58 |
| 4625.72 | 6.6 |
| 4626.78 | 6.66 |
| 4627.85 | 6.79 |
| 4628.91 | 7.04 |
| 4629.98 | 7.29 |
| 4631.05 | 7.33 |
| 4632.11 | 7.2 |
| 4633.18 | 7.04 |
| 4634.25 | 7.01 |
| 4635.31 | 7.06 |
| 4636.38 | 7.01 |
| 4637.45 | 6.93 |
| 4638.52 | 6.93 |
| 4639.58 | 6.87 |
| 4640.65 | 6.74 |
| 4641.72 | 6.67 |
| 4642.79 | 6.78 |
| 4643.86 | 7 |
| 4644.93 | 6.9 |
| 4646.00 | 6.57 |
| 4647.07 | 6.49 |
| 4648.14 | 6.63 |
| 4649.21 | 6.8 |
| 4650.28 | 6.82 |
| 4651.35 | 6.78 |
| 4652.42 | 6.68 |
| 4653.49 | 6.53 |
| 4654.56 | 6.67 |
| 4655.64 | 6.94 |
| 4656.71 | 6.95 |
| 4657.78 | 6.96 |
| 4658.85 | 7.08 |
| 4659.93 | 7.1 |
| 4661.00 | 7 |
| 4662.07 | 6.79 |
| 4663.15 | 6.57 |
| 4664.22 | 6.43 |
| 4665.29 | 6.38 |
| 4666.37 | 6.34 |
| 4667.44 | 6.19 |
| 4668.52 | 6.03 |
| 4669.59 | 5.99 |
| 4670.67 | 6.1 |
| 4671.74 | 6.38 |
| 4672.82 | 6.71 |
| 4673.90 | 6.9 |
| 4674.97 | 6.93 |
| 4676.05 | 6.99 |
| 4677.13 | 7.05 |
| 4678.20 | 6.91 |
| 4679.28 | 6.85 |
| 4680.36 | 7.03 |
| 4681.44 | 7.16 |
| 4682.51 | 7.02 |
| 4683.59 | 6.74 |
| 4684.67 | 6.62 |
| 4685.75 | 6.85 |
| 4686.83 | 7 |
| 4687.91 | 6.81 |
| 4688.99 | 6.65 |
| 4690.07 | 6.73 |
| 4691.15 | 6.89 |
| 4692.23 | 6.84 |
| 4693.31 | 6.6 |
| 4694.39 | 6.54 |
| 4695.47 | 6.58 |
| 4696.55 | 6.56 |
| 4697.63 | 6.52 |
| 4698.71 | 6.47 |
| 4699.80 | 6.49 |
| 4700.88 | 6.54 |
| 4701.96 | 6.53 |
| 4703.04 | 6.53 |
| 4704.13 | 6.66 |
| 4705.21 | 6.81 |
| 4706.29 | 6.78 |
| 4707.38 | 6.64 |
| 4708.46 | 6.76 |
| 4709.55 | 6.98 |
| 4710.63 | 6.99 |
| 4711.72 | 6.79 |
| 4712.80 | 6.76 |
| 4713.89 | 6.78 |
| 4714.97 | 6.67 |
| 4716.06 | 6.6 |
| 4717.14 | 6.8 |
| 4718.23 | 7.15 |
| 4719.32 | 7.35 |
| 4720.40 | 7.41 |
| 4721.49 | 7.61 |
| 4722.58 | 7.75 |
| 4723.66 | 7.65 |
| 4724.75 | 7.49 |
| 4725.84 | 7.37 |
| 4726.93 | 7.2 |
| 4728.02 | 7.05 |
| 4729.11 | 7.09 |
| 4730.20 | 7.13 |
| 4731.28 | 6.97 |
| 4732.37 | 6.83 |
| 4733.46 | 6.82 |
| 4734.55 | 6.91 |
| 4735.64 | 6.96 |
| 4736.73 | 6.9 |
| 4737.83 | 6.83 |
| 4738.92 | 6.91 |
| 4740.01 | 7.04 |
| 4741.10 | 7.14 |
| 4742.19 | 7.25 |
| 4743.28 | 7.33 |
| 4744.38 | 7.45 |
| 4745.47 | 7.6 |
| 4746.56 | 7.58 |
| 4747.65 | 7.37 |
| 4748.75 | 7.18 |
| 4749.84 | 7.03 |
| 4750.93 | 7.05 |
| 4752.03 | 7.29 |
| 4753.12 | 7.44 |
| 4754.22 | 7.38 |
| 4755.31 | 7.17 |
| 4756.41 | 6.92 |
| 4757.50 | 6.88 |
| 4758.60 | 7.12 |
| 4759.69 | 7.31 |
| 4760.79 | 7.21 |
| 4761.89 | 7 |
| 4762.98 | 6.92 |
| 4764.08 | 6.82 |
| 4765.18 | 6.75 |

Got 5.0 angstrom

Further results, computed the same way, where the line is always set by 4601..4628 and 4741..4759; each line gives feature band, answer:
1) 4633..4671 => 2.4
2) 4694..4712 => 1.4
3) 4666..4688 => 1.5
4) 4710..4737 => 0.5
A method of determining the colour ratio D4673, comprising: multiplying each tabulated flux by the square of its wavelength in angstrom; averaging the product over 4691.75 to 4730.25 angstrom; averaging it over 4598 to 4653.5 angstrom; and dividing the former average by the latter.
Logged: 1.0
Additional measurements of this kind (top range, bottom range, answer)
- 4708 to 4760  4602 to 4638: 1.05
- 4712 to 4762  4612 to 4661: 1.07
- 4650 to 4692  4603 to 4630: 0.97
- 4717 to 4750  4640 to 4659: 1.10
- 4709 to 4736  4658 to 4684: 1.08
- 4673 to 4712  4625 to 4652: 1.01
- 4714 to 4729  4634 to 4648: 1.09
